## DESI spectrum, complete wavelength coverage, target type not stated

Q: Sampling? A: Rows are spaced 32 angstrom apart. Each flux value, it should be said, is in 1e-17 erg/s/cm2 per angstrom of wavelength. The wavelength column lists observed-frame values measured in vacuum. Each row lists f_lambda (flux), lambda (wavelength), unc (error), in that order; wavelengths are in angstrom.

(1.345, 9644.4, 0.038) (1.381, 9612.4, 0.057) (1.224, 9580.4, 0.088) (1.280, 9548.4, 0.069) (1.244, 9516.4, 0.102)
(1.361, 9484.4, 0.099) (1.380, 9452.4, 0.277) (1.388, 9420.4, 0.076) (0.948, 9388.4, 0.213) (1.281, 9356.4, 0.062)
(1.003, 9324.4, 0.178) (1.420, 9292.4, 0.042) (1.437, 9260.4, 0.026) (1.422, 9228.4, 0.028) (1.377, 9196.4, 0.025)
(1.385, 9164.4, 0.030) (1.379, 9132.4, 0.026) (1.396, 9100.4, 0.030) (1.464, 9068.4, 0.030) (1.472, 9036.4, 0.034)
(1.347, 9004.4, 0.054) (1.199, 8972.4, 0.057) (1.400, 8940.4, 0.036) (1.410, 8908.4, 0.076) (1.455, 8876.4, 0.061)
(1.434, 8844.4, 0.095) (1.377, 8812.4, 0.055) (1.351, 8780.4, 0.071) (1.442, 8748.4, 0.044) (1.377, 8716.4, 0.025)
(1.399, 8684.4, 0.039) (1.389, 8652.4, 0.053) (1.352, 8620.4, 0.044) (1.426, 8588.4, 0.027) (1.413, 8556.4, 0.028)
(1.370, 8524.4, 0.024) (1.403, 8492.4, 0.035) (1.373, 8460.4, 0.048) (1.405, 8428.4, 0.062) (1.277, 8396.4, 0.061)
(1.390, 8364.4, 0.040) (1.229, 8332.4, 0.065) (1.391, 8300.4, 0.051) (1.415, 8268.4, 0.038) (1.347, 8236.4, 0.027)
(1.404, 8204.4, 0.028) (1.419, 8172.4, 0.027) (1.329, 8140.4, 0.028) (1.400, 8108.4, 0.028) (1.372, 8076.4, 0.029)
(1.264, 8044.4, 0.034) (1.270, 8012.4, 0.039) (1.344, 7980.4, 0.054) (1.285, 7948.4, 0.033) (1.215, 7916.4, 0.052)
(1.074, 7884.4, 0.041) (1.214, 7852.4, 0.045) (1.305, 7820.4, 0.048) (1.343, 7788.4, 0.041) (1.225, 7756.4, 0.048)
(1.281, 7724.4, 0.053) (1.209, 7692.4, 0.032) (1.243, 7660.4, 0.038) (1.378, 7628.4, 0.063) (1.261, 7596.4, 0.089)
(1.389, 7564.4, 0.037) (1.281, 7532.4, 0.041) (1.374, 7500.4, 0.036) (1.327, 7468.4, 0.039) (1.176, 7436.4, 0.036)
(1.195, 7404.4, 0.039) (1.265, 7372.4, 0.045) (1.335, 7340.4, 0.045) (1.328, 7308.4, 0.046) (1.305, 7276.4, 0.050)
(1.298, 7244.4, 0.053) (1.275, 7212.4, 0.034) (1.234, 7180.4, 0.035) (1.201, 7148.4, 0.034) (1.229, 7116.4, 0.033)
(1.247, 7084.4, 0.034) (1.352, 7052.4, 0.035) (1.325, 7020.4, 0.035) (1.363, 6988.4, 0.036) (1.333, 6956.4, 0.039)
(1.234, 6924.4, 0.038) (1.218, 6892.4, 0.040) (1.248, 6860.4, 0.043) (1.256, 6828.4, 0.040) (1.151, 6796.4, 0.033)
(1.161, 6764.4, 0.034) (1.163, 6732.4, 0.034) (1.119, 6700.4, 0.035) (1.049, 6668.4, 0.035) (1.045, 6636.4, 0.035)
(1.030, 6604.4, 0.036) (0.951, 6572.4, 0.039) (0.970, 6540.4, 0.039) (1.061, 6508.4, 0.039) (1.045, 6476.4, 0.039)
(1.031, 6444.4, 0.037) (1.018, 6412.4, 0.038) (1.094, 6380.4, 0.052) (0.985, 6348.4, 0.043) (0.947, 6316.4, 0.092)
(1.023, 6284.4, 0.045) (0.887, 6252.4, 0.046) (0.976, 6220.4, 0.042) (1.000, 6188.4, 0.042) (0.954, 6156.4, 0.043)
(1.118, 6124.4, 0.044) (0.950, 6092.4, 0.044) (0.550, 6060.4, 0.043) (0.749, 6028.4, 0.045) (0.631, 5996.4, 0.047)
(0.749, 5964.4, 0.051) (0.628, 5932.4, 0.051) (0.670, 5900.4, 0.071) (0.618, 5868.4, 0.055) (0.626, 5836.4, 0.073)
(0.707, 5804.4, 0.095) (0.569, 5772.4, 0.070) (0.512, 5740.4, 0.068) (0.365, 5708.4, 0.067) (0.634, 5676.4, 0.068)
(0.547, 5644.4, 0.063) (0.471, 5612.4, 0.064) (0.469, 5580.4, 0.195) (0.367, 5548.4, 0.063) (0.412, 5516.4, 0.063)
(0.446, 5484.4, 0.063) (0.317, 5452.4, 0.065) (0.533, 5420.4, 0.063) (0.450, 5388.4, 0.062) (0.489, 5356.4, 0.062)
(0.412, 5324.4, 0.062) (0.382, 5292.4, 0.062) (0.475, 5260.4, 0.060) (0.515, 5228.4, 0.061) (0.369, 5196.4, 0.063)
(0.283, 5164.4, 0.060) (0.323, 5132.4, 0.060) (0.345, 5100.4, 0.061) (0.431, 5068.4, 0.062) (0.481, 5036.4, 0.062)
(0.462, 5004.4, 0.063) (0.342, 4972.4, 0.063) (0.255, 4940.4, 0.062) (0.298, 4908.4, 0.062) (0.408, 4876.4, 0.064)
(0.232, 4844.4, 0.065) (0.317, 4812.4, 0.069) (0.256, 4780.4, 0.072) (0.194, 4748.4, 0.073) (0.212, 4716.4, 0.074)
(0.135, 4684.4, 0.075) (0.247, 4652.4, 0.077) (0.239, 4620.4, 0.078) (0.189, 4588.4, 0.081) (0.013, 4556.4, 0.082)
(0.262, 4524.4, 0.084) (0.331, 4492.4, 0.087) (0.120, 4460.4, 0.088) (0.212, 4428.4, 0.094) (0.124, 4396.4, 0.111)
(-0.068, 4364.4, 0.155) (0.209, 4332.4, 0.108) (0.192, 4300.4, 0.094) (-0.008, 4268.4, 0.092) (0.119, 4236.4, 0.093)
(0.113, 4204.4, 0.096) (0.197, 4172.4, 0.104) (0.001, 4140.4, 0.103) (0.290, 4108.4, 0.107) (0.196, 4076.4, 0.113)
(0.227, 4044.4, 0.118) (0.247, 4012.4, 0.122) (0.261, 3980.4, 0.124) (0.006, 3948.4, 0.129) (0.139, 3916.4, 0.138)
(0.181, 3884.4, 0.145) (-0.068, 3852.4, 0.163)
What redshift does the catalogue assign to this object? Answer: 0.52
